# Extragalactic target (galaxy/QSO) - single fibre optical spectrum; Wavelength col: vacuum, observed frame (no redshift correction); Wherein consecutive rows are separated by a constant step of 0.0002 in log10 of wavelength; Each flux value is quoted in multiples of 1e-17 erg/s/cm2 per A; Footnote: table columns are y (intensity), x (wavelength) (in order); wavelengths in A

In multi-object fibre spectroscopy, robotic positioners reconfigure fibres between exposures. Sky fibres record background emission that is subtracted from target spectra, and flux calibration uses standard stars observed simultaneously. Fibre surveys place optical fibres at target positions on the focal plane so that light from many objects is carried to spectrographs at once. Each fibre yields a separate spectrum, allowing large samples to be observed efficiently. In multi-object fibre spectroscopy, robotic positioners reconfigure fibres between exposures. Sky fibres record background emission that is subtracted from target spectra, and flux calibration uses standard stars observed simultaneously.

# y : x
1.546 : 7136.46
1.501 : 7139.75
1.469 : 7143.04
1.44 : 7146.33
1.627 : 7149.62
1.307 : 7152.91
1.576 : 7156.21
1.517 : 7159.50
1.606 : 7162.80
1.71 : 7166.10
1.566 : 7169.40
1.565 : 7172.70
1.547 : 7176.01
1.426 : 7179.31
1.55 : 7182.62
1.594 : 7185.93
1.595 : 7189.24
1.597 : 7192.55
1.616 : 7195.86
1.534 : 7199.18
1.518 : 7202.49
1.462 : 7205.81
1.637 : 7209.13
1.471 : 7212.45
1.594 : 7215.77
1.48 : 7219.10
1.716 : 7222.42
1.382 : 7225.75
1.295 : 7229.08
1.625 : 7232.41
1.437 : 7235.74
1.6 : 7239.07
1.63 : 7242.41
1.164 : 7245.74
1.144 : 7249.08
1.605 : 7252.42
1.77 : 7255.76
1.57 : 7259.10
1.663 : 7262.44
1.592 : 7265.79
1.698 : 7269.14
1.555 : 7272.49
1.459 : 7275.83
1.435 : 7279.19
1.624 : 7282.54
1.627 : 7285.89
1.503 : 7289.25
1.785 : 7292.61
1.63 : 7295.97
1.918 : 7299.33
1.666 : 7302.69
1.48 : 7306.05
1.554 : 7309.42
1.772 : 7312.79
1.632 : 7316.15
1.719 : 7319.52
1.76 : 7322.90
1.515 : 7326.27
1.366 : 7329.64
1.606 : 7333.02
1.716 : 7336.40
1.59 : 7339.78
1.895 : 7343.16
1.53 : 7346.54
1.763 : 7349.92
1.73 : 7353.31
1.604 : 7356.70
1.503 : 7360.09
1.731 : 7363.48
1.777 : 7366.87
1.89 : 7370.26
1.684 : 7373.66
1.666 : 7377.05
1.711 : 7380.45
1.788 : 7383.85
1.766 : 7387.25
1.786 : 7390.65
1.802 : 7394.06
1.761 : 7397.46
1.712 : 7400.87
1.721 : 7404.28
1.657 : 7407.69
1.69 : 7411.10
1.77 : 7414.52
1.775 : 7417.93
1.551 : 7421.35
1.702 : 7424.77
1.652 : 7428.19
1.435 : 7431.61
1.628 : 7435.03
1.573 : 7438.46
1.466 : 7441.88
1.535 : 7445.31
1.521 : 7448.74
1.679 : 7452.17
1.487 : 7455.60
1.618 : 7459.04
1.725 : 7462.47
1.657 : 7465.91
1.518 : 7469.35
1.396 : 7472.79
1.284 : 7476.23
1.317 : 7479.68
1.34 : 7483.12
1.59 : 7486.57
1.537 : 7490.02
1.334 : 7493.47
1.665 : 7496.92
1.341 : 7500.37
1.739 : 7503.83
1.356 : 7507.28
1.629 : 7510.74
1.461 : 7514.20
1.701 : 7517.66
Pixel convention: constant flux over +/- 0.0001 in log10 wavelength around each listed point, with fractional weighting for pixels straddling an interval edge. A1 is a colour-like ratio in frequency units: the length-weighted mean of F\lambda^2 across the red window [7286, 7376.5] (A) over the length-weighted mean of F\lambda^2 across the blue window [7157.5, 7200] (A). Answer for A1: 1.11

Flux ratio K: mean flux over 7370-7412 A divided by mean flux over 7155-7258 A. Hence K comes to 1.1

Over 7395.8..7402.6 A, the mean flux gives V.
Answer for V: 1.74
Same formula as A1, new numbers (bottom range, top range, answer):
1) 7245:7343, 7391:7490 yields 1.04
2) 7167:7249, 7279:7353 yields 1.12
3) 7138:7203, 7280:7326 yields 1.11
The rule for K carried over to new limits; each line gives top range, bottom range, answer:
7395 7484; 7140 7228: 1.03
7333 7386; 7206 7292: 1.11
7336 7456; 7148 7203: 1.08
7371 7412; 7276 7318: 1.06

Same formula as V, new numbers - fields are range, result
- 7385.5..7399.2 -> 1.78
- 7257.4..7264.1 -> 1.62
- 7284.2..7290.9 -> 1.57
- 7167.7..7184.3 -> 1.53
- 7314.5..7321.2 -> 1.68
